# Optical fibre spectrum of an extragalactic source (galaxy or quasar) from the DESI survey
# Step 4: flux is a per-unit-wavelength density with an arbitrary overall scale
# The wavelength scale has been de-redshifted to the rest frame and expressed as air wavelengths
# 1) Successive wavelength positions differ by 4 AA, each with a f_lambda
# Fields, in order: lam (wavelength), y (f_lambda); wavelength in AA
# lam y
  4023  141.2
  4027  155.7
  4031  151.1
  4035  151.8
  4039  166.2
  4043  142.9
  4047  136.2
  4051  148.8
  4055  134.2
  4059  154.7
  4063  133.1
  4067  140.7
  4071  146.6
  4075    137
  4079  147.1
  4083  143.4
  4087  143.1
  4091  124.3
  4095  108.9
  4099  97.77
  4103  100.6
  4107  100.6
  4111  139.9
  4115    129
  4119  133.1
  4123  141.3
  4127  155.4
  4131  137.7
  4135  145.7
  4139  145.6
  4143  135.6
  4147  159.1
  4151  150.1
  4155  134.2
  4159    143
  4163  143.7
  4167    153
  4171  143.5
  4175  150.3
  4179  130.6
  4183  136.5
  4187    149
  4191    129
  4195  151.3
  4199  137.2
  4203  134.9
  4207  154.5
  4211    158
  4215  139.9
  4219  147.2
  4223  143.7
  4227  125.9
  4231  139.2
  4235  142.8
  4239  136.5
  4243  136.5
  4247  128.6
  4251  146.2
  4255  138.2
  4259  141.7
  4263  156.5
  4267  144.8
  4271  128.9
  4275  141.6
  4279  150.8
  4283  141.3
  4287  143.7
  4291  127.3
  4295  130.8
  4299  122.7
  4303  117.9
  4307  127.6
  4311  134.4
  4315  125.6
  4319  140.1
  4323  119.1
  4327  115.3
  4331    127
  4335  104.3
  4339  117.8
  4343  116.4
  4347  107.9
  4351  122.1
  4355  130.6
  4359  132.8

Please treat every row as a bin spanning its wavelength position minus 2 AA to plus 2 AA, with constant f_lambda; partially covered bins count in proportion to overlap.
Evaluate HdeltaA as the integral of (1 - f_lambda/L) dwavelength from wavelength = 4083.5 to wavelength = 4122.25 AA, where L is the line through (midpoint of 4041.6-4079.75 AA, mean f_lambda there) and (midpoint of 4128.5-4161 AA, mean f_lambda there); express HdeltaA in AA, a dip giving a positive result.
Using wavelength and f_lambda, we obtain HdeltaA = 5.88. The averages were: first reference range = 142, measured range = 121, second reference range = 144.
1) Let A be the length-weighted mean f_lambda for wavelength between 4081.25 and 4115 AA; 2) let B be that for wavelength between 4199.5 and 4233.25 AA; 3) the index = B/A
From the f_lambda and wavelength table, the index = 1.19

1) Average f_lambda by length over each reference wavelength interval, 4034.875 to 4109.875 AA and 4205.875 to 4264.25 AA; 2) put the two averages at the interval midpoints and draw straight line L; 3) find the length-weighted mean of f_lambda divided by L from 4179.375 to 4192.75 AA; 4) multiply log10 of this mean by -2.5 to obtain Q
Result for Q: 0.02 mag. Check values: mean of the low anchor 134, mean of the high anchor 142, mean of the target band 137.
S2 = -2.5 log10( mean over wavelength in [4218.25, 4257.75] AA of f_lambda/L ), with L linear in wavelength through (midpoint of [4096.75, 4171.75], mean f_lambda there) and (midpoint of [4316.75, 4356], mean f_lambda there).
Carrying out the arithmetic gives -0.09 mag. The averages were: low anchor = 136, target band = 138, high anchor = 120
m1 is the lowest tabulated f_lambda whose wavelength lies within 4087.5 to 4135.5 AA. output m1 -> 97.77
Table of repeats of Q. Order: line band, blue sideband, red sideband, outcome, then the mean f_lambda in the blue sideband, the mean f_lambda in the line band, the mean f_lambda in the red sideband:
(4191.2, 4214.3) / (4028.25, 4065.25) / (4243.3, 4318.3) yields -0.04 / 147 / 145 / 136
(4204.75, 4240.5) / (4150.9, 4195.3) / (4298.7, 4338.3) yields -0.06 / 142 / 143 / 123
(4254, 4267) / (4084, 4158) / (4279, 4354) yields -0.15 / 133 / 146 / 125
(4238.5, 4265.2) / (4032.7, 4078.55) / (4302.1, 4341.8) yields -0.10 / 145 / 141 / 123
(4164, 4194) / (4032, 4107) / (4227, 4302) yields -0.04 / 136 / 142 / 138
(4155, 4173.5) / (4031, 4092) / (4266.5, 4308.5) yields -0.04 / 144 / 145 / 134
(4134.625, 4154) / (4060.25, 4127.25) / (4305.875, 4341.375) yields -0.14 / 130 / 147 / 123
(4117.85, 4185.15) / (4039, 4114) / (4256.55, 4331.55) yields -0.08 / 133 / 144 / 134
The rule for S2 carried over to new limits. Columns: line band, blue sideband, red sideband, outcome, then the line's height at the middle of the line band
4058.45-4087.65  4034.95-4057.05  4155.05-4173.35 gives 0.02 mag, 146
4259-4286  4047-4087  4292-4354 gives -0.14 mag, 126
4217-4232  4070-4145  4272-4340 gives -0.07 mag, 130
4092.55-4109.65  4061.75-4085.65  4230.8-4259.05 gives 0.33 mag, 141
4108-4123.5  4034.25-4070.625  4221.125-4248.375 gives 0.07 mag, 142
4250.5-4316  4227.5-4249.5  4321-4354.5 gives -0.07 mag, 127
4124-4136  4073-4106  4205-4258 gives -0.13 mag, 129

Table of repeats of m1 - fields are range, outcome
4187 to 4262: 125.9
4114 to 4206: 129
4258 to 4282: 128.9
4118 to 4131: 133.1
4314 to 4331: 115.3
